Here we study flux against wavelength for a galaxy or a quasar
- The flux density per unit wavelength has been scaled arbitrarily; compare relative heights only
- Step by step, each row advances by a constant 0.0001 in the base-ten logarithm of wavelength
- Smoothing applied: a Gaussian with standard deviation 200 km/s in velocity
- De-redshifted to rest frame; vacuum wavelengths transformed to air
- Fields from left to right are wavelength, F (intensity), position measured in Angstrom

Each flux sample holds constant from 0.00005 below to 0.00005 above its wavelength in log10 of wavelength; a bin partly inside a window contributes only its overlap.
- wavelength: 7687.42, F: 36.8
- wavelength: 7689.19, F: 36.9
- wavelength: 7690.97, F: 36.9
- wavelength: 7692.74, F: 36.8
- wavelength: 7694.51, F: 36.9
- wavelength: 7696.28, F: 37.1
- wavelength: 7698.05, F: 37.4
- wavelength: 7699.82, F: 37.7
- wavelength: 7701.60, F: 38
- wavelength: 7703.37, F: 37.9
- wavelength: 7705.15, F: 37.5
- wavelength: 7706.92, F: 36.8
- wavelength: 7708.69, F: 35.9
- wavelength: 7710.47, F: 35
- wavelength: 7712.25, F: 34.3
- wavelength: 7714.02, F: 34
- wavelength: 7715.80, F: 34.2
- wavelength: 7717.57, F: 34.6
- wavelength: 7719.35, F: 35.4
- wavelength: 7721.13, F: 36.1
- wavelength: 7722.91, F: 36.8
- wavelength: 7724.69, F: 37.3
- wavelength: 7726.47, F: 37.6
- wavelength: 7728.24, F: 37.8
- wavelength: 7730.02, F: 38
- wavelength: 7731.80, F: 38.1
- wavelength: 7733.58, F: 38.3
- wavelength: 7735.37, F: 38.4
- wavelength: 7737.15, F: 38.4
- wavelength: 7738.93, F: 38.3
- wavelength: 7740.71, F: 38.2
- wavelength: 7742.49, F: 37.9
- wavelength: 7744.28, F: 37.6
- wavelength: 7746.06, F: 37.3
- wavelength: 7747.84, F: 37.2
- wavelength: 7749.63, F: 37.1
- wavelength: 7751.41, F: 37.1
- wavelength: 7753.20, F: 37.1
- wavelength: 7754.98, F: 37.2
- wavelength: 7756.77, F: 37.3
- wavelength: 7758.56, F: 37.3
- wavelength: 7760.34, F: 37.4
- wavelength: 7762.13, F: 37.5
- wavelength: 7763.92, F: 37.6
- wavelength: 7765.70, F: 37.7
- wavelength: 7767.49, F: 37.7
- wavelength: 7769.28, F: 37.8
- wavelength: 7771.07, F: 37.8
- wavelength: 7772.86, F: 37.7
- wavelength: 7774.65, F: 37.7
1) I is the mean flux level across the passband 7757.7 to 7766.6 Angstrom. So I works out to 37.5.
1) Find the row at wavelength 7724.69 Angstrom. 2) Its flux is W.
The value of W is 37.3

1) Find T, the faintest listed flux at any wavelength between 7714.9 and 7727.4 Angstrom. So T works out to 34.2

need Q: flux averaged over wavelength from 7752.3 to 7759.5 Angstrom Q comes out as 37.2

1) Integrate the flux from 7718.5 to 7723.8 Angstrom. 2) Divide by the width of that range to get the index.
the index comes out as 36.1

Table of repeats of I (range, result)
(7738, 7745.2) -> 38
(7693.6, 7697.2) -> 37.1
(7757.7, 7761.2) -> 37.4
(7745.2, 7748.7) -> 37.3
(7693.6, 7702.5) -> 37.4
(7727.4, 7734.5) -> 38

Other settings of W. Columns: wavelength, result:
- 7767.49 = 37.7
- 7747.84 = 37.2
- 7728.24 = 37.8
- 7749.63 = 37.1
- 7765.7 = 37.7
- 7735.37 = 38.4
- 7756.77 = 37.3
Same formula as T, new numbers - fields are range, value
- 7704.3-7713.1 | 34.3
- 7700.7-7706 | 37.5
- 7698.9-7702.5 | 37.7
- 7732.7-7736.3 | 38.3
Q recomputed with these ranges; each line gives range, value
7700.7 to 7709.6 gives 37.2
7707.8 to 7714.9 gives 34.8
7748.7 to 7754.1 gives 37.1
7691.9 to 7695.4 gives 36.9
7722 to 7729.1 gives 37.4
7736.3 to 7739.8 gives 38.4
